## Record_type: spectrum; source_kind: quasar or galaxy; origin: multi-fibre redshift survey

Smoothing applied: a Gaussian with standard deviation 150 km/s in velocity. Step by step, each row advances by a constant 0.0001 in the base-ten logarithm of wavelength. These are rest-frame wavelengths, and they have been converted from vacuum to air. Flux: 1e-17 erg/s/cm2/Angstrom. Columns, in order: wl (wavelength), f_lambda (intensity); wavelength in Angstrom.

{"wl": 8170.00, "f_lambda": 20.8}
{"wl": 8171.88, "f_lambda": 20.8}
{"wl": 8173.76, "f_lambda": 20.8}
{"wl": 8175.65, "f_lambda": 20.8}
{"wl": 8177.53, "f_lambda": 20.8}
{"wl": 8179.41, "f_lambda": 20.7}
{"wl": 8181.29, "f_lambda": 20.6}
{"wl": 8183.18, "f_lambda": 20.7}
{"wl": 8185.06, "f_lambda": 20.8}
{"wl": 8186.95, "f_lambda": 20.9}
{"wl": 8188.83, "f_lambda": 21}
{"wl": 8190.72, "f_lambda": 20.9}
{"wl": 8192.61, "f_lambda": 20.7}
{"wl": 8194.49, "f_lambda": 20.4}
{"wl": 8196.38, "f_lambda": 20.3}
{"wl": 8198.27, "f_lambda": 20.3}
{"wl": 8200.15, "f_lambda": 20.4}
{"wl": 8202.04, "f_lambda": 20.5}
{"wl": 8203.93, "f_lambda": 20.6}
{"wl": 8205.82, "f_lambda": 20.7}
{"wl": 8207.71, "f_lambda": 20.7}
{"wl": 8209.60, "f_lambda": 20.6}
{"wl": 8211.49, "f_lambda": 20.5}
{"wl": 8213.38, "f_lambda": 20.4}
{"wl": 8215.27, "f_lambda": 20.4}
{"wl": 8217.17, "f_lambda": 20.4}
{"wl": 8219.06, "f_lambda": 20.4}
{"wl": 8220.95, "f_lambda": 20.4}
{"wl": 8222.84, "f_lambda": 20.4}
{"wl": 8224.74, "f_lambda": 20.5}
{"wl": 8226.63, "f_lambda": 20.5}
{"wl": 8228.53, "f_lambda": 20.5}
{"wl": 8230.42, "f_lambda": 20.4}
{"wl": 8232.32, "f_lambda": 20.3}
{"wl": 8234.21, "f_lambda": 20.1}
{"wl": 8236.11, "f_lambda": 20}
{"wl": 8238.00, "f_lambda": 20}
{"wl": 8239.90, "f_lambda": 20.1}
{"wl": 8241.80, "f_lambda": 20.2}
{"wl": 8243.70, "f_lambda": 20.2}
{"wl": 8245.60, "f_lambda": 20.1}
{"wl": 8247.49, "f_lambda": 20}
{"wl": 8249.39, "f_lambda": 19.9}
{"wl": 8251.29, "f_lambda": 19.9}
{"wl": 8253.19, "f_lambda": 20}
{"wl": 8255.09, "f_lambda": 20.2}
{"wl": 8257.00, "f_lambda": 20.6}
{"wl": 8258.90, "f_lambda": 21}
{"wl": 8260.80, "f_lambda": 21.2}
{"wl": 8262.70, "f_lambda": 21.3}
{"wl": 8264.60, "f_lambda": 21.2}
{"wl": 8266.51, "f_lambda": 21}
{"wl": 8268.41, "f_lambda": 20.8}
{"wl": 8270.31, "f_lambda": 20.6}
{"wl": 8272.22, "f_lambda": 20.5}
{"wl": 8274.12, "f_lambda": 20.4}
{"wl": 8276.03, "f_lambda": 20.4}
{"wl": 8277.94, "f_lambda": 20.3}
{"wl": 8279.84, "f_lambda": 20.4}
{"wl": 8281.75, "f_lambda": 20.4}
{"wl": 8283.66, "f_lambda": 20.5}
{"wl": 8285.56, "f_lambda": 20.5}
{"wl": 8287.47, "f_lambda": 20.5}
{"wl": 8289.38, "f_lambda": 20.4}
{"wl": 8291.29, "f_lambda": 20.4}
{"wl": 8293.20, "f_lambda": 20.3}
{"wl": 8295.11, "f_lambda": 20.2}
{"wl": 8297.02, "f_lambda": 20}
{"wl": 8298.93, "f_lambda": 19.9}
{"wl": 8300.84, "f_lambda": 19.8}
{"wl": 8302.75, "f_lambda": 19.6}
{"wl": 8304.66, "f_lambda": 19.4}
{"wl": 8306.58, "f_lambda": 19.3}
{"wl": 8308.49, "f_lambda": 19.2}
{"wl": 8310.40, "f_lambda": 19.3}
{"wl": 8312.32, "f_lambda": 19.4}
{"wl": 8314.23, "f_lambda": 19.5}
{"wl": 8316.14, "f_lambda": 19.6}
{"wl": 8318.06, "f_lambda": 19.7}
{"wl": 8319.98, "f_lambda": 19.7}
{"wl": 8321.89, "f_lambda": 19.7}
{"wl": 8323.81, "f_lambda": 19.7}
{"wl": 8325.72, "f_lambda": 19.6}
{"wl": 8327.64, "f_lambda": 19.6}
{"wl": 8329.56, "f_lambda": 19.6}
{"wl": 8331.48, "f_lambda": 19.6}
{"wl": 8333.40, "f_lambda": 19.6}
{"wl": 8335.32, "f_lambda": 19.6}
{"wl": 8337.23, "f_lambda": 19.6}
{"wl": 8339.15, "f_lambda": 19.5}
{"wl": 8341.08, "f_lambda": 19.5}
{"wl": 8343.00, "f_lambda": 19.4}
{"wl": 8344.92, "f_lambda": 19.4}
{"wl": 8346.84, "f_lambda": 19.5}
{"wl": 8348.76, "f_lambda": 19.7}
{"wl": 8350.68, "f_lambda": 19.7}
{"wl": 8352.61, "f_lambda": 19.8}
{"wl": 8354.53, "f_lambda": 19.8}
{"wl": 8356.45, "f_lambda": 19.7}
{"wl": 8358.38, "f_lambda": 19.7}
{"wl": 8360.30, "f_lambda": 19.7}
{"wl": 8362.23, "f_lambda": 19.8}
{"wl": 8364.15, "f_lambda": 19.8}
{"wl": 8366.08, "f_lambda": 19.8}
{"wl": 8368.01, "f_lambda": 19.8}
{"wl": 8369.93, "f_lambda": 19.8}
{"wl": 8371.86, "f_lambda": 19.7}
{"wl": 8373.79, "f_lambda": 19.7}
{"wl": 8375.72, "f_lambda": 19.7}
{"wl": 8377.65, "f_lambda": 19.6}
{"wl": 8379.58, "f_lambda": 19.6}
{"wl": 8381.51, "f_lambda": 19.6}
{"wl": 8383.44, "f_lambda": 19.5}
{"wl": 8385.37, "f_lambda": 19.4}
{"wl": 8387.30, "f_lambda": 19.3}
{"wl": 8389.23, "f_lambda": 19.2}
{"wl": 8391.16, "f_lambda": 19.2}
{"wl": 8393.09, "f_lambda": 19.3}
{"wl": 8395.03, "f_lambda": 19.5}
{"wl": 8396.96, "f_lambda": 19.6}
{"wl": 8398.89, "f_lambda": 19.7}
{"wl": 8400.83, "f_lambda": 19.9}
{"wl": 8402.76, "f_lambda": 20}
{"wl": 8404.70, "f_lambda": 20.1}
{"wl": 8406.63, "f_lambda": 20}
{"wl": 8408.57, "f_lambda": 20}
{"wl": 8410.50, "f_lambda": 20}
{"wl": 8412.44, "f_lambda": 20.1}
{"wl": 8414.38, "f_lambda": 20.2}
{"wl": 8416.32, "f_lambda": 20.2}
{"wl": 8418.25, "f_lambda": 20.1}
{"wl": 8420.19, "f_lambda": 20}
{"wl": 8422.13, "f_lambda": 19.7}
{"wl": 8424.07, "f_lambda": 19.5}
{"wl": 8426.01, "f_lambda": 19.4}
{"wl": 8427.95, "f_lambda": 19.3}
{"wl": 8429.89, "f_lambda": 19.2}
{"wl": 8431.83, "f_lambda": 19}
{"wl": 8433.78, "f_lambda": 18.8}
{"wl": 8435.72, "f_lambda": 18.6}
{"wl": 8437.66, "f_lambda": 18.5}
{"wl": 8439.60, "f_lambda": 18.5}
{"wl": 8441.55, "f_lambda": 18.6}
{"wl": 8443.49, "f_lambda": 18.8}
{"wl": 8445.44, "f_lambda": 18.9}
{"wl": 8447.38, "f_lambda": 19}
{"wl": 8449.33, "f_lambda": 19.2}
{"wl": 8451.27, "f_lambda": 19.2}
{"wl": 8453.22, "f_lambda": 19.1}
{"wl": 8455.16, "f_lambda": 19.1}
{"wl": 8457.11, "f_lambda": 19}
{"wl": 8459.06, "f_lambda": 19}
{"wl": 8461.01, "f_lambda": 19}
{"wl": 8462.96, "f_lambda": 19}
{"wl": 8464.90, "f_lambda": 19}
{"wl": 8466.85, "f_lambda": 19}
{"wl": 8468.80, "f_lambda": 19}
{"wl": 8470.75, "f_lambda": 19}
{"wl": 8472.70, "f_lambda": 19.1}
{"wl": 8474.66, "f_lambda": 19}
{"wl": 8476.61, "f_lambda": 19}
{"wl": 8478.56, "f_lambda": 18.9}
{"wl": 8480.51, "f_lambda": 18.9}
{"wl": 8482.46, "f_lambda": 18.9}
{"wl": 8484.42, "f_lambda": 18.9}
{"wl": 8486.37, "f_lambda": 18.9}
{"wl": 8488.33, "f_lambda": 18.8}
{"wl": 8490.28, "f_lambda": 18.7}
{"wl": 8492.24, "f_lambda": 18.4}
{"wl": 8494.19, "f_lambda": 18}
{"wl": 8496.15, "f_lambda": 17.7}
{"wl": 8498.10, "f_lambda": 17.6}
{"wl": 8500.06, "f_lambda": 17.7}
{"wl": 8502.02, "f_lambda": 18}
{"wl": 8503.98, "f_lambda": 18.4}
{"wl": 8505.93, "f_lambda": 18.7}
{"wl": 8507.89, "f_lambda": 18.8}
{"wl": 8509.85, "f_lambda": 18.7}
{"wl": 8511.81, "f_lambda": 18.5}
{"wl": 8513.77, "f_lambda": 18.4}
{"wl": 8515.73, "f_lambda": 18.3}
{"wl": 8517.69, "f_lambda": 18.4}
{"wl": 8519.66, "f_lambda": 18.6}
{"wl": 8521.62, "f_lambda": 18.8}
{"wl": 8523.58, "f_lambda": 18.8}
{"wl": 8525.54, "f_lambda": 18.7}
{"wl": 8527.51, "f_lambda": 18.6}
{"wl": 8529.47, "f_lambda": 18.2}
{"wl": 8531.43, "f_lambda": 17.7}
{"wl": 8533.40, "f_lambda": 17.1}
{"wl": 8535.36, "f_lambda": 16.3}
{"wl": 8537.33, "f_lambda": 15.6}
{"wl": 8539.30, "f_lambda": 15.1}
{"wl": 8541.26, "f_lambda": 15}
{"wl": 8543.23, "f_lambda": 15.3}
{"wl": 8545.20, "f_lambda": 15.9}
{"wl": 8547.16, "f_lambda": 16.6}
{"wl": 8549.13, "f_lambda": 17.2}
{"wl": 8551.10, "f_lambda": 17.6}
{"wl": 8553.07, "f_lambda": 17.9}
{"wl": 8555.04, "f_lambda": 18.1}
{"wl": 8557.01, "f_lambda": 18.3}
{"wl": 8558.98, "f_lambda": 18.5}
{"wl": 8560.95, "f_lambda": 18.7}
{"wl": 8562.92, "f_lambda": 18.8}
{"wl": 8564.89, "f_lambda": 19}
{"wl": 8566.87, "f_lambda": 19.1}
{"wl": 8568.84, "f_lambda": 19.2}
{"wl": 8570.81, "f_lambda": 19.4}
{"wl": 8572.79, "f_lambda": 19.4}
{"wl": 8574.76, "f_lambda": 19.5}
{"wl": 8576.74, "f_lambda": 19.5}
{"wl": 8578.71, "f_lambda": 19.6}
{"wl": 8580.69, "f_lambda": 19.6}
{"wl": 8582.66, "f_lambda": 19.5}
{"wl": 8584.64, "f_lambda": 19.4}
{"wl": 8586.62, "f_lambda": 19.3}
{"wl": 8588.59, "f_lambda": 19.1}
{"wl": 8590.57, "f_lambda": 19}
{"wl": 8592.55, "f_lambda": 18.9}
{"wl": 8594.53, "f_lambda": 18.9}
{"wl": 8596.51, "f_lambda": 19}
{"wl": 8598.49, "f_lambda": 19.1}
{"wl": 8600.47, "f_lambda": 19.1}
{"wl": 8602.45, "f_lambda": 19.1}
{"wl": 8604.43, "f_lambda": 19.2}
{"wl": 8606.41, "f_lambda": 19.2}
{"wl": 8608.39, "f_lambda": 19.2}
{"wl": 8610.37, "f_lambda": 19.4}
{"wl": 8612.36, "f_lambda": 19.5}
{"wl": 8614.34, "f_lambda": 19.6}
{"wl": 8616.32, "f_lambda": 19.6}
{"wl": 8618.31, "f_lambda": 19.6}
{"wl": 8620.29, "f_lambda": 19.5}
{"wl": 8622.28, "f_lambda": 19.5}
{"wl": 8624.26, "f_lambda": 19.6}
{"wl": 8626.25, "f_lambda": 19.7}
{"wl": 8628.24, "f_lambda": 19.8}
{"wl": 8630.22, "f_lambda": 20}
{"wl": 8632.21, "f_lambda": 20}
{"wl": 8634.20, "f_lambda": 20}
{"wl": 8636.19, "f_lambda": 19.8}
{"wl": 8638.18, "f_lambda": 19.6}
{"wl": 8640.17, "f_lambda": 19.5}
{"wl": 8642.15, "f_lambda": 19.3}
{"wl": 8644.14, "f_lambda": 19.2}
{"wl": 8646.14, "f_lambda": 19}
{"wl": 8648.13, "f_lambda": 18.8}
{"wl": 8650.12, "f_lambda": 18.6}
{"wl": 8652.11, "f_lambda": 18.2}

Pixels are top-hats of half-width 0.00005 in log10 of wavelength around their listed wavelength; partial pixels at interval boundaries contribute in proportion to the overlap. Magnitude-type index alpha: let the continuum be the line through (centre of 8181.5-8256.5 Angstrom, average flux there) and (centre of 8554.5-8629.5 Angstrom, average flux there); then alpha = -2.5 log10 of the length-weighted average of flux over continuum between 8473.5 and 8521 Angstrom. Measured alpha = 0.06 mag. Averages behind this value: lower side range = 20.4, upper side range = 19.2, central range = 18.5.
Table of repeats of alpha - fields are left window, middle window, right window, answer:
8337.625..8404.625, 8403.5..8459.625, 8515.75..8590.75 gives -0.012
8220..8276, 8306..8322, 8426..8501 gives 0.024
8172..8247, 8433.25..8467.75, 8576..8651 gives 0.051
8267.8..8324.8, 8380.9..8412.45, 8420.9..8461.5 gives -0.019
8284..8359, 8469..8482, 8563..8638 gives 0.032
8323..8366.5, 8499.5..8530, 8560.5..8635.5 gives 0.055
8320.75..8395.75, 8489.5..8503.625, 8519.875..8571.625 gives 0.010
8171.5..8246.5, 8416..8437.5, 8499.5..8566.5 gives -0.040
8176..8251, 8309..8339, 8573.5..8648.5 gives 0.031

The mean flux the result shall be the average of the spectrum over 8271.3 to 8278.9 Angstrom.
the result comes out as 20.4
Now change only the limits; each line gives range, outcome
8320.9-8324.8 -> 19.7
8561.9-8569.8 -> 19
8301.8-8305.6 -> 19.5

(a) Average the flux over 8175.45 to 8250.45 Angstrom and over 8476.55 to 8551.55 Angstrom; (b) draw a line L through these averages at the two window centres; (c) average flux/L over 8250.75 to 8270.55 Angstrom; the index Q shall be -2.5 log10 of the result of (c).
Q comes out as -0.04 mag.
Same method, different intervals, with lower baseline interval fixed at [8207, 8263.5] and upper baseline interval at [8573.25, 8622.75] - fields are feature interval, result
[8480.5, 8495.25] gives 0.06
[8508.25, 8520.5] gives 0.06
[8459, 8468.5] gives 0.04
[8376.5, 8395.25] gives 0.03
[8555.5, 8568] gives 0.04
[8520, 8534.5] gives 0.07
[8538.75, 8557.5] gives 0.17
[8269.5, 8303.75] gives 0.00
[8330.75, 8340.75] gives 0.03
